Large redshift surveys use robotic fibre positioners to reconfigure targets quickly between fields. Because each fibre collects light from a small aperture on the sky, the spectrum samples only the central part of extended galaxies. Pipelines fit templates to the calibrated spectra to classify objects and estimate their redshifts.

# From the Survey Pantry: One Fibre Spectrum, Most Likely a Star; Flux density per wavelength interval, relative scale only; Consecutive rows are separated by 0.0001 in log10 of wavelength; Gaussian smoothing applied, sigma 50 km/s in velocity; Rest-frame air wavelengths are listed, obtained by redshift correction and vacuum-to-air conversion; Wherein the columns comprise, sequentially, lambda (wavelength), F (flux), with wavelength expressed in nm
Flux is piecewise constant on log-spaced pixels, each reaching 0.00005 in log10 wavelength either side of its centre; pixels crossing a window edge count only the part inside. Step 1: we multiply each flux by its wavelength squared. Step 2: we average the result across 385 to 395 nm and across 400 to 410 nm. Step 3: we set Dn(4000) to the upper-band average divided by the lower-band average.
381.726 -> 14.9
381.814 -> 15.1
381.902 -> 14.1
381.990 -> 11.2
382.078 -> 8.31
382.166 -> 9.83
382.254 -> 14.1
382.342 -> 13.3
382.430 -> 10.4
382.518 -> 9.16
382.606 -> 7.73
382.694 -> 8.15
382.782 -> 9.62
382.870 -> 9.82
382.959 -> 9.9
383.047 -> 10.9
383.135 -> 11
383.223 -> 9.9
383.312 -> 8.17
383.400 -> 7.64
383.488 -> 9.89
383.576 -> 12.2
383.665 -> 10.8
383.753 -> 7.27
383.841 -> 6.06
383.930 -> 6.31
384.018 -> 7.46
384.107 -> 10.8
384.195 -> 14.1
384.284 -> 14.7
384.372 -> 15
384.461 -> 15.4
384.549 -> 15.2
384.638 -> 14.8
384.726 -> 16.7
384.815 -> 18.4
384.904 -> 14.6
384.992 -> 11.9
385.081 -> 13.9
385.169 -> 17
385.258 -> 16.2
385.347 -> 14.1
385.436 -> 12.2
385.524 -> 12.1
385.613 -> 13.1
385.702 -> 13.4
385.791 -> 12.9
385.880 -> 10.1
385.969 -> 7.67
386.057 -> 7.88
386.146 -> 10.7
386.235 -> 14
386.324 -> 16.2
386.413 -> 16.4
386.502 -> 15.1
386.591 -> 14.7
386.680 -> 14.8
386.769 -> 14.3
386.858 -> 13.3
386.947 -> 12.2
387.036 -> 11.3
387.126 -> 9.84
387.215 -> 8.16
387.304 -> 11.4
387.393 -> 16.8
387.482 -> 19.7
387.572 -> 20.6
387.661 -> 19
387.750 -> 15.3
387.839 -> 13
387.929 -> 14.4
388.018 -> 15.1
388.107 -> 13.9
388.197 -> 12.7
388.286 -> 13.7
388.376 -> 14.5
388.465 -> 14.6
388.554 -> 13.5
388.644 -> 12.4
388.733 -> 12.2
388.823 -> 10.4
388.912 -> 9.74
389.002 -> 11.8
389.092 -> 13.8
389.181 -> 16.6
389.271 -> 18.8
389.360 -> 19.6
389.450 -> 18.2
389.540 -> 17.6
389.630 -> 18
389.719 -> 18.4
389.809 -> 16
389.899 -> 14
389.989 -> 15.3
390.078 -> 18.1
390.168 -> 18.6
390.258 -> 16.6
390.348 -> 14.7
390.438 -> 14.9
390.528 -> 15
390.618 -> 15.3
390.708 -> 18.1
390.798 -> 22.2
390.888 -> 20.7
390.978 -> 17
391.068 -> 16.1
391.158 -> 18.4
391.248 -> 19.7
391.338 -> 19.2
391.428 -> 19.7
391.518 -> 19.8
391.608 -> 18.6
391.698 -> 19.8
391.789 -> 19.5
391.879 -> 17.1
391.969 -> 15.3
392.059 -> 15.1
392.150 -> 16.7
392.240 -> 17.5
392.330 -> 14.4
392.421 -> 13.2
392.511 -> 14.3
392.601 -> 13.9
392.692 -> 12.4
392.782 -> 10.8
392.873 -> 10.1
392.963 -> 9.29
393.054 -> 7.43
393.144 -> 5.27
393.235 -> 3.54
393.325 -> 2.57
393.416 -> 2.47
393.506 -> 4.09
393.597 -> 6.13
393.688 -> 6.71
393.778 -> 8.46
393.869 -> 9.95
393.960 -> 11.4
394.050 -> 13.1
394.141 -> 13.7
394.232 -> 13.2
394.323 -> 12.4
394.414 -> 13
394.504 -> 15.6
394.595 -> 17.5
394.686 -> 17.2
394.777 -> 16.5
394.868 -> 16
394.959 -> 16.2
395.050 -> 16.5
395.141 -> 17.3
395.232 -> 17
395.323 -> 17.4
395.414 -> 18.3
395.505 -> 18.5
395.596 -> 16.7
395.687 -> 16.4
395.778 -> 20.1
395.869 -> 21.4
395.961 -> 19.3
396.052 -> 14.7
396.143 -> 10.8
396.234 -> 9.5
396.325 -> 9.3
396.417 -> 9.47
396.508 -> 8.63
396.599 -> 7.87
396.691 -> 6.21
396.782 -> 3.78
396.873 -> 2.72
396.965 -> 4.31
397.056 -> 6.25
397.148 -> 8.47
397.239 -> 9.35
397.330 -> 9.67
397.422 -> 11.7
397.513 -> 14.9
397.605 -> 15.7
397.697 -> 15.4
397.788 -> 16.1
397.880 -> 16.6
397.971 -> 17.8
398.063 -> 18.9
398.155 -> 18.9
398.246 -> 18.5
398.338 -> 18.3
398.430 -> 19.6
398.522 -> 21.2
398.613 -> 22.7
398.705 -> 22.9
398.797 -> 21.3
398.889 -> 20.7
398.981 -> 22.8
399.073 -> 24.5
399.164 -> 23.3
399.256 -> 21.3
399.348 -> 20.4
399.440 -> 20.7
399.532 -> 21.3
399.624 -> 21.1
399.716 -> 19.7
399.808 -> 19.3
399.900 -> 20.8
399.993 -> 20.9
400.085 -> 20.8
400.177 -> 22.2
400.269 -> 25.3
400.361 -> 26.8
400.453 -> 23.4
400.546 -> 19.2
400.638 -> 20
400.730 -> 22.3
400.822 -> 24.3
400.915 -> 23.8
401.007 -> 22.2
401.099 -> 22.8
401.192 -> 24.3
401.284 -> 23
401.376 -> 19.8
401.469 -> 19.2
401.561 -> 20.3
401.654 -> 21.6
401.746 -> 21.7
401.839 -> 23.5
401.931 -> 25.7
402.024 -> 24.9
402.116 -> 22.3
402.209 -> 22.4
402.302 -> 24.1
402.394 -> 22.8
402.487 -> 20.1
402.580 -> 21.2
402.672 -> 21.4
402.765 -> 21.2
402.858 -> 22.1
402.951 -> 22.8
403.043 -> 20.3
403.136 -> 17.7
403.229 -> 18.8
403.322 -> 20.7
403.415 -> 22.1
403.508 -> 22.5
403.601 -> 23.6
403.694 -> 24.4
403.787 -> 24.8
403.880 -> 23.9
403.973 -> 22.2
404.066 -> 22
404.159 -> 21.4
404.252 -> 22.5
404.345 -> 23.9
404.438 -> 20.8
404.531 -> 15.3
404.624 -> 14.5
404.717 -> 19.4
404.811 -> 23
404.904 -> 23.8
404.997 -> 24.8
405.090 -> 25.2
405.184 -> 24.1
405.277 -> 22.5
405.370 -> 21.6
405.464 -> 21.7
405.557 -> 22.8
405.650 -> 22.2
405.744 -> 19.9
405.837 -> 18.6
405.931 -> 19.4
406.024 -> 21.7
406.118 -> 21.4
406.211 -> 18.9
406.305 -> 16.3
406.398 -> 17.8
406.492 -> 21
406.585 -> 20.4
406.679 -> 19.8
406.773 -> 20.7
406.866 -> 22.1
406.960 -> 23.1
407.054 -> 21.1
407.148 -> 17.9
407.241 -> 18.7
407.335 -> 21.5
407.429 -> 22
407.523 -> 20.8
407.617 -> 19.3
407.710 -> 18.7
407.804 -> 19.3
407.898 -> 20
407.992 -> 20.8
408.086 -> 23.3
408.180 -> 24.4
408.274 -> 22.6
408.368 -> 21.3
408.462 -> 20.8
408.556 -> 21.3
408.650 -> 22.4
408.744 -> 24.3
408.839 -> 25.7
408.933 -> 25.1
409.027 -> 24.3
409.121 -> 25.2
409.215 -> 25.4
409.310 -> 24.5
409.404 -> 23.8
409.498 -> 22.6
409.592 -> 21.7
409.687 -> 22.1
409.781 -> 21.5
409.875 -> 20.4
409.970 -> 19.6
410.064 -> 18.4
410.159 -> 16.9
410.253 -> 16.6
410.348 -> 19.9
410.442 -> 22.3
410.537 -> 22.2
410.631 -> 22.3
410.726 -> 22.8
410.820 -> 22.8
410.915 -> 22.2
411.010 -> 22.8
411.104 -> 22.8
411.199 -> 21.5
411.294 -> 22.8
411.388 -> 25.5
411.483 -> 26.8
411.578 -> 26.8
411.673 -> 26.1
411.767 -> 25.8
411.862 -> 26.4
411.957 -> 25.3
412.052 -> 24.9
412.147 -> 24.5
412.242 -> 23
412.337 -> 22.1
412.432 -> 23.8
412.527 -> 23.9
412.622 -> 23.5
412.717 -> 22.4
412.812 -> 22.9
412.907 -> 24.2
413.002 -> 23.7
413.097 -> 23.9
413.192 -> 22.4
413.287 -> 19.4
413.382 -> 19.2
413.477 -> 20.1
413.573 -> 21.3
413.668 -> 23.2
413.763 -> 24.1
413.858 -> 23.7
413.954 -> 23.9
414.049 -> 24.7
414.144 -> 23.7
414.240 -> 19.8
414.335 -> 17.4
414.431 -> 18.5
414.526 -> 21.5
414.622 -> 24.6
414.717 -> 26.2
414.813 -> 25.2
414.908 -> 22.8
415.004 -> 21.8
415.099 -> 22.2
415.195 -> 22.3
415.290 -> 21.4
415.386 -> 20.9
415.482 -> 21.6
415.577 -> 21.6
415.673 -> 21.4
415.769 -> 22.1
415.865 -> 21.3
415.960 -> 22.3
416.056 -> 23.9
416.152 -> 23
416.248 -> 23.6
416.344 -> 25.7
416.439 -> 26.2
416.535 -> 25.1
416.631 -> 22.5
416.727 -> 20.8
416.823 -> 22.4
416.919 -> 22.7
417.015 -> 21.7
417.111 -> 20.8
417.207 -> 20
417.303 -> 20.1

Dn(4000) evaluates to 1.67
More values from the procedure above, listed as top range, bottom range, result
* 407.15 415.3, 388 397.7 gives 1.79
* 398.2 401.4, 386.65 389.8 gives 1.58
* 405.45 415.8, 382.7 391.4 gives 1.78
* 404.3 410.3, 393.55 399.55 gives 1.49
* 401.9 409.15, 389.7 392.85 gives 1.39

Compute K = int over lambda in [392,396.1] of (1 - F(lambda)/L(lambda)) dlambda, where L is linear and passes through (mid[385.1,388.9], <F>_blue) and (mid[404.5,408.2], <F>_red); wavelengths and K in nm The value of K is 0.77 nm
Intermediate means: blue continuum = 13.6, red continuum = 20.7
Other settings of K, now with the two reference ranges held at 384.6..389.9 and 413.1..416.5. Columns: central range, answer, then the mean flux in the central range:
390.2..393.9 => 0.43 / 13.7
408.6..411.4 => -0.18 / 22.3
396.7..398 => 0.50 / 10.7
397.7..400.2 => -0.37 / 20.4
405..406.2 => -0.13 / 21.8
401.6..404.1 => -0.45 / 22.2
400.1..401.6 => -0.34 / 22.4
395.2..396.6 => 0.16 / 14.9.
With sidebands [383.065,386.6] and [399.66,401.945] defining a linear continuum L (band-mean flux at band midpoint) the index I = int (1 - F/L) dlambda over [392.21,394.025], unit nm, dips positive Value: 0.85 nm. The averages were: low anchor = 12.4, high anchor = 22.1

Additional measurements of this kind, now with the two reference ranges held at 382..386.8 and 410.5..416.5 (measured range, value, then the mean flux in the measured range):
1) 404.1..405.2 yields -0.10 nm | 21.5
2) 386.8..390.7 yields -0.36 nm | 14.9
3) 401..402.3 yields -0.28 nm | 22.5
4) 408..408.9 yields -0.07 nm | 22.8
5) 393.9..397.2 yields 0.60 nm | 13.2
